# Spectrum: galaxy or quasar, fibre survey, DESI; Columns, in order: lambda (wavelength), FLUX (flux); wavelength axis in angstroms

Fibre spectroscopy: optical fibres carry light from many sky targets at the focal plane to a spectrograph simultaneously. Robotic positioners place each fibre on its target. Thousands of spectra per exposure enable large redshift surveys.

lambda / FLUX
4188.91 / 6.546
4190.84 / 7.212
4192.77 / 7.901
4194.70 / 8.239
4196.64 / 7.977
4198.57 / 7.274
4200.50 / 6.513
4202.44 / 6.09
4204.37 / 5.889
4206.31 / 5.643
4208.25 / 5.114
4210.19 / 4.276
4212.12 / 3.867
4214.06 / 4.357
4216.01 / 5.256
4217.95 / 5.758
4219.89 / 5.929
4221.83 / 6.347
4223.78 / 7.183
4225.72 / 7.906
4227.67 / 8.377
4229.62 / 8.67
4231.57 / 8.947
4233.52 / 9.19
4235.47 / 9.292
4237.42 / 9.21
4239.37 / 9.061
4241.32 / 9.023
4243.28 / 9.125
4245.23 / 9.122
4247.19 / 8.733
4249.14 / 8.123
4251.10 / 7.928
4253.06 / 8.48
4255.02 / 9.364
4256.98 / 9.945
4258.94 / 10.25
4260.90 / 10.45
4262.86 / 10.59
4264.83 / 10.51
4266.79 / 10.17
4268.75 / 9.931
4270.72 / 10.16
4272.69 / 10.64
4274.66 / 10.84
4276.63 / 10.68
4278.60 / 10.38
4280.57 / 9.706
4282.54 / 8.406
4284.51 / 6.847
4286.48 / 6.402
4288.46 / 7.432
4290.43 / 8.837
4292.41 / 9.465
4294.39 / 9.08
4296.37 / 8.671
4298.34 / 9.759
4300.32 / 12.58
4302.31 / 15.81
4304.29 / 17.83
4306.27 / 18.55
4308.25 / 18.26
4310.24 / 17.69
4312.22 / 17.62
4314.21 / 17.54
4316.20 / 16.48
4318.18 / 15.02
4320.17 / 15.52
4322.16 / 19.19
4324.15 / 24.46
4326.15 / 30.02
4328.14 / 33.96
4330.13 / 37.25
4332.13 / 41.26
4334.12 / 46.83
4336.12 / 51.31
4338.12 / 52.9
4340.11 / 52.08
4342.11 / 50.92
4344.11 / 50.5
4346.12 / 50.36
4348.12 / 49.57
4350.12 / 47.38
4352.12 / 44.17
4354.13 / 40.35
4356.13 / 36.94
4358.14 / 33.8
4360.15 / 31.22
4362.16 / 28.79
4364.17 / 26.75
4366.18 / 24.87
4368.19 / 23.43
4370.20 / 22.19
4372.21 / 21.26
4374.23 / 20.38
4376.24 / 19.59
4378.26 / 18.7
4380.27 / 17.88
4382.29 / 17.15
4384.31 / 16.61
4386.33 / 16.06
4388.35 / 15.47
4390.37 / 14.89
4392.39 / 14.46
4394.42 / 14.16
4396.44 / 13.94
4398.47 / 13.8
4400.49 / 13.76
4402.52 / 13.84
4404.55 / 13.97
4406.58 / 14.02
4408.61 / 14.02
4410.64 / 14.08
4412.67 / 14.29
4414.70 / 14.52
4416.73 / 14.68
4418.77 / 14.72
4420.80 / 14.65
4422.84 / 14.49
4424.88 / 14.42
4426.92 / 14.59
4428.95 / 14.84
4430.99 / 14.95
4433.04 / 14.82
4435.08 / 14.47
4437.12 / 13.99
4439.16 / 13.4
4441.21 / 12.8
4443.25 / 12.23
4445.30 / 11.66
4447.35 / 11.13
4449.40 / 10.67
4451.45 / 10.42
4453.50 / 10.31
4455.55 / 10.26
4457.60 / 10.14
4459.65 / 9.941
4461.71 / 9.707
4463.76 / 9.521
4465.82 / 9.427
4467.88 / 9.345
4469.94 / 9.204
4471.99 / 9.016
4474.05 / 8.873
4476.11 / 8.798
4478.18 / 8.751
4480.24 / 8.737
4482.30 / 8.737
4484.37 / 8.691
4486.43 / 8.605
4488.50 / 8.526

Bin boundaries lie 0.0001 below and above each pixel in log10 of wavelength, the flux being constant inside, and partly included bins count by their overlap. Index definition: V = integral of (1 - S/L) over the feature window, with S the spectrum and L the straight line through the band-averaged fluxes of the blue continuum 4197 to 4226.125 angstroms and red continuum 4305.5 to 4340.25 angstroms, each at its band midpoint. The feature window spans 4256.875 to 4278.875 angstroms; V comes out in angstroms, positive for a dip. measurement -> 8.8 angstroms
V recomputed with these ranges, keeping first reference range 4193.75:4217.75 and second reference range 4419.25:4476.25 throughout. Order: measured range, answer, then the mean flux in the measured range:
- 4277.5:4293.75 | -1.4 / 8.46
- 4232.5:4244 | -4.3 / 9.15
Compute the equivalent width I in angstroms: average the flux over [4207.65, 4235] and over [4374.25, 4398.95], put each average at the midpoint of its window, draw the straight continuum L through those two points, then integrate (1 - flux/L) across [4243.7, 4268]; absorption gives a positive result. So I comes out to -2.4 angstroms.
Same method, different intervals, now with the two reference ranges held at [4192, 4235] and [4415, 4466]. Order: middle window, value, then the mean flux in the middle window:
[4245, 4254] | -0.9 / 8.42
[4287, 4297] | 0.2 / 8.58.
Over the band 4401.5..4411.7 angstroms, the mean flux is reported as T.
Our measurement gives 14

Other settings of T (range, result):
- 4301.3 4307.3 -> 17.4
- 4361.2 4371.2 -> 25.2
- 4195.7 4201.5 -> 7.25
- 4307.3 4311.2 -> 17.9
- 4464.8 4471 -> 9.33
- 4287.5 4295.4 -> 8.7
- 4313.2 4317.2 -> 17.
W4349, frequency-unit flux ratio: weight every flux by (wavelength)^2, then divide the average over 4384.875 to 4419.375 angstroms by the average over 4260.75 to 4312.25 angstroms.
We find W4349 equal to 1.35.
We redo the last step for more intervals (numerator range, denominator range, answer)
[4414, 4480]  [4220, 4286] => 1.41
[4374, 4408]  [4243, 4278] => 1.71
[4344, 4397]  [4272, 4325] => 2.10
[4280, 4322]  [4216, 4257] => 1.61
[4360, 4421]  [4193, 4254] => 2.58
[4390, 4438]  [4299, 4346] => 0.50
